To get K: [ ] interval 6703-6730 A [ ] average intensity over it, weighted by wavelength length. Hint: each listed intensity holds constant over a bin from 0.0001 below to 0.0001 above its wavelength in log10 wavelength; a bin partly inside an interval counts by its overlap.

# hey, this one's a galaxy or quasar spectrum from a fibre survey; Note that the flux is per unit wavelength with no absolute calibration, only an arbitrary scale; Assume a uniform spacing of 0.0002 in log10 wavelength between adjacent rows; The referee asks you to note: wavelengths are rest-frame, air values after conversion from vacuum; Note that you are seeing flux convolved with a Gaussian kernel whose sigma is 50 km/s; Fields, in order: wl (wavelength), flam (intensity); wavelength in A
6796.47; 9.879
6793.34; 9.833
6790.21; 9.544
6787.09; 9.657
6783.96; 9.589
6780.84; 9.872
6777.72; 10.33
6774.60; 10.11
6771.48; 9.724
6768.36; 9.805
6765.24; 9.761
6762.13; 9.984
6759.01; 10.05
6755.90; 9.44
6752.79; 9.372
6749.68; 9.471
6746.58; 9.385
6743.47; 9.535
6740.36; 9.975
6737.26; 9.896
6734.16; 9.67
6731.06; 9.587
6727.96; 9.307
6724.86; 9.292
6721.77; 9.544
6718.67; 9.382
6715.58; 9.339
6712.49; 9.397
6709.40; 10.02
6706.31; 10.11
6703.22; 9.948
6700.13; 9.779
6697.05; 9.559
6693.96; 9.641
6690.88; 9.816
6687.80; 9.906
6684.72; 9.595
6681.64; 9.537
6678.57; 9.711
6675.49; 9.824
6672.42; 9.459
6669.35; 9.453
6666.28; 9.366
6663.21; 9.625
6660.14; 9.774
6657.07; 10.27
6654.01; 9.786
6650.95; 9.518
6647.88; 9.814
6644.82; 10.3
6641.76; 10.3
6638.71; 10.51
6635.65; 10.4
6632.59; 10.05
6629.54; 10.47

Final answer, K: 9.58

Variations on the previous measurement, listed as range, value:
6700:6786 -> 9.7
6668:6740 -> 9.65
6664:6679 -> 9.56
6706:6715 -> 9.75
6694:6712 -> 9.83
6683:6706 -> 9.76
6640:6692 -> 9.77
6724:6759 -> 9.57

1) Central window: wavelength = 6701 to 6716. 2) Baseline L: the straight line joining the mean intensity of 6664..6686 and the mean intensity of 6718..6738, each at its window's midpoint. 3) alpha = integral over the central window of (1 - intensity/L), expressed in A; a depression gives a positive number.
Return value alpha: -0.4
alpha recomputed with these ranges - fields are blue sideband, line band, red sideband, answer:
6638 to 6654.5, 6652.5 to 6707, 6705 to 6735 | 0.5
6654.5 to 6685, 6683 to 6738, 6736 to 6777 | 0.3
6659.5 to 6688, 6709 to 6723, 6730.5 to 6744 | 0.3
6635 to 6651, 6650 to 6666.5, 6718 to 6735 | 0.5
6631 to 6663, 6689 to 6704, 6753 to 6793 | 0.3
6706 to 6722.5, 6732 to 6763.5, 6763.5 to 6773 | 0.1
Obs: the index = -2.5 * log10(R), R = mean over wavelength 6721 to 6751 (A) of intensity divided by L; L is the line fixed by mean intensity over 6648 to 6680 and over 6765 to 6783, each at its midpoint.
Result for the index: 0.03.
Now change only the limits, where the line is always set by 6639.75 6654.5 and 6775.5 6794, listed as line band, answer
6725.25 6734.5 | 0.05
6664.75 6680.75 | 0.04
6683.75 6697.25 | 0.02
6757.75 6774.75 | 0.00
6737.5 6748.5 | 0.02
